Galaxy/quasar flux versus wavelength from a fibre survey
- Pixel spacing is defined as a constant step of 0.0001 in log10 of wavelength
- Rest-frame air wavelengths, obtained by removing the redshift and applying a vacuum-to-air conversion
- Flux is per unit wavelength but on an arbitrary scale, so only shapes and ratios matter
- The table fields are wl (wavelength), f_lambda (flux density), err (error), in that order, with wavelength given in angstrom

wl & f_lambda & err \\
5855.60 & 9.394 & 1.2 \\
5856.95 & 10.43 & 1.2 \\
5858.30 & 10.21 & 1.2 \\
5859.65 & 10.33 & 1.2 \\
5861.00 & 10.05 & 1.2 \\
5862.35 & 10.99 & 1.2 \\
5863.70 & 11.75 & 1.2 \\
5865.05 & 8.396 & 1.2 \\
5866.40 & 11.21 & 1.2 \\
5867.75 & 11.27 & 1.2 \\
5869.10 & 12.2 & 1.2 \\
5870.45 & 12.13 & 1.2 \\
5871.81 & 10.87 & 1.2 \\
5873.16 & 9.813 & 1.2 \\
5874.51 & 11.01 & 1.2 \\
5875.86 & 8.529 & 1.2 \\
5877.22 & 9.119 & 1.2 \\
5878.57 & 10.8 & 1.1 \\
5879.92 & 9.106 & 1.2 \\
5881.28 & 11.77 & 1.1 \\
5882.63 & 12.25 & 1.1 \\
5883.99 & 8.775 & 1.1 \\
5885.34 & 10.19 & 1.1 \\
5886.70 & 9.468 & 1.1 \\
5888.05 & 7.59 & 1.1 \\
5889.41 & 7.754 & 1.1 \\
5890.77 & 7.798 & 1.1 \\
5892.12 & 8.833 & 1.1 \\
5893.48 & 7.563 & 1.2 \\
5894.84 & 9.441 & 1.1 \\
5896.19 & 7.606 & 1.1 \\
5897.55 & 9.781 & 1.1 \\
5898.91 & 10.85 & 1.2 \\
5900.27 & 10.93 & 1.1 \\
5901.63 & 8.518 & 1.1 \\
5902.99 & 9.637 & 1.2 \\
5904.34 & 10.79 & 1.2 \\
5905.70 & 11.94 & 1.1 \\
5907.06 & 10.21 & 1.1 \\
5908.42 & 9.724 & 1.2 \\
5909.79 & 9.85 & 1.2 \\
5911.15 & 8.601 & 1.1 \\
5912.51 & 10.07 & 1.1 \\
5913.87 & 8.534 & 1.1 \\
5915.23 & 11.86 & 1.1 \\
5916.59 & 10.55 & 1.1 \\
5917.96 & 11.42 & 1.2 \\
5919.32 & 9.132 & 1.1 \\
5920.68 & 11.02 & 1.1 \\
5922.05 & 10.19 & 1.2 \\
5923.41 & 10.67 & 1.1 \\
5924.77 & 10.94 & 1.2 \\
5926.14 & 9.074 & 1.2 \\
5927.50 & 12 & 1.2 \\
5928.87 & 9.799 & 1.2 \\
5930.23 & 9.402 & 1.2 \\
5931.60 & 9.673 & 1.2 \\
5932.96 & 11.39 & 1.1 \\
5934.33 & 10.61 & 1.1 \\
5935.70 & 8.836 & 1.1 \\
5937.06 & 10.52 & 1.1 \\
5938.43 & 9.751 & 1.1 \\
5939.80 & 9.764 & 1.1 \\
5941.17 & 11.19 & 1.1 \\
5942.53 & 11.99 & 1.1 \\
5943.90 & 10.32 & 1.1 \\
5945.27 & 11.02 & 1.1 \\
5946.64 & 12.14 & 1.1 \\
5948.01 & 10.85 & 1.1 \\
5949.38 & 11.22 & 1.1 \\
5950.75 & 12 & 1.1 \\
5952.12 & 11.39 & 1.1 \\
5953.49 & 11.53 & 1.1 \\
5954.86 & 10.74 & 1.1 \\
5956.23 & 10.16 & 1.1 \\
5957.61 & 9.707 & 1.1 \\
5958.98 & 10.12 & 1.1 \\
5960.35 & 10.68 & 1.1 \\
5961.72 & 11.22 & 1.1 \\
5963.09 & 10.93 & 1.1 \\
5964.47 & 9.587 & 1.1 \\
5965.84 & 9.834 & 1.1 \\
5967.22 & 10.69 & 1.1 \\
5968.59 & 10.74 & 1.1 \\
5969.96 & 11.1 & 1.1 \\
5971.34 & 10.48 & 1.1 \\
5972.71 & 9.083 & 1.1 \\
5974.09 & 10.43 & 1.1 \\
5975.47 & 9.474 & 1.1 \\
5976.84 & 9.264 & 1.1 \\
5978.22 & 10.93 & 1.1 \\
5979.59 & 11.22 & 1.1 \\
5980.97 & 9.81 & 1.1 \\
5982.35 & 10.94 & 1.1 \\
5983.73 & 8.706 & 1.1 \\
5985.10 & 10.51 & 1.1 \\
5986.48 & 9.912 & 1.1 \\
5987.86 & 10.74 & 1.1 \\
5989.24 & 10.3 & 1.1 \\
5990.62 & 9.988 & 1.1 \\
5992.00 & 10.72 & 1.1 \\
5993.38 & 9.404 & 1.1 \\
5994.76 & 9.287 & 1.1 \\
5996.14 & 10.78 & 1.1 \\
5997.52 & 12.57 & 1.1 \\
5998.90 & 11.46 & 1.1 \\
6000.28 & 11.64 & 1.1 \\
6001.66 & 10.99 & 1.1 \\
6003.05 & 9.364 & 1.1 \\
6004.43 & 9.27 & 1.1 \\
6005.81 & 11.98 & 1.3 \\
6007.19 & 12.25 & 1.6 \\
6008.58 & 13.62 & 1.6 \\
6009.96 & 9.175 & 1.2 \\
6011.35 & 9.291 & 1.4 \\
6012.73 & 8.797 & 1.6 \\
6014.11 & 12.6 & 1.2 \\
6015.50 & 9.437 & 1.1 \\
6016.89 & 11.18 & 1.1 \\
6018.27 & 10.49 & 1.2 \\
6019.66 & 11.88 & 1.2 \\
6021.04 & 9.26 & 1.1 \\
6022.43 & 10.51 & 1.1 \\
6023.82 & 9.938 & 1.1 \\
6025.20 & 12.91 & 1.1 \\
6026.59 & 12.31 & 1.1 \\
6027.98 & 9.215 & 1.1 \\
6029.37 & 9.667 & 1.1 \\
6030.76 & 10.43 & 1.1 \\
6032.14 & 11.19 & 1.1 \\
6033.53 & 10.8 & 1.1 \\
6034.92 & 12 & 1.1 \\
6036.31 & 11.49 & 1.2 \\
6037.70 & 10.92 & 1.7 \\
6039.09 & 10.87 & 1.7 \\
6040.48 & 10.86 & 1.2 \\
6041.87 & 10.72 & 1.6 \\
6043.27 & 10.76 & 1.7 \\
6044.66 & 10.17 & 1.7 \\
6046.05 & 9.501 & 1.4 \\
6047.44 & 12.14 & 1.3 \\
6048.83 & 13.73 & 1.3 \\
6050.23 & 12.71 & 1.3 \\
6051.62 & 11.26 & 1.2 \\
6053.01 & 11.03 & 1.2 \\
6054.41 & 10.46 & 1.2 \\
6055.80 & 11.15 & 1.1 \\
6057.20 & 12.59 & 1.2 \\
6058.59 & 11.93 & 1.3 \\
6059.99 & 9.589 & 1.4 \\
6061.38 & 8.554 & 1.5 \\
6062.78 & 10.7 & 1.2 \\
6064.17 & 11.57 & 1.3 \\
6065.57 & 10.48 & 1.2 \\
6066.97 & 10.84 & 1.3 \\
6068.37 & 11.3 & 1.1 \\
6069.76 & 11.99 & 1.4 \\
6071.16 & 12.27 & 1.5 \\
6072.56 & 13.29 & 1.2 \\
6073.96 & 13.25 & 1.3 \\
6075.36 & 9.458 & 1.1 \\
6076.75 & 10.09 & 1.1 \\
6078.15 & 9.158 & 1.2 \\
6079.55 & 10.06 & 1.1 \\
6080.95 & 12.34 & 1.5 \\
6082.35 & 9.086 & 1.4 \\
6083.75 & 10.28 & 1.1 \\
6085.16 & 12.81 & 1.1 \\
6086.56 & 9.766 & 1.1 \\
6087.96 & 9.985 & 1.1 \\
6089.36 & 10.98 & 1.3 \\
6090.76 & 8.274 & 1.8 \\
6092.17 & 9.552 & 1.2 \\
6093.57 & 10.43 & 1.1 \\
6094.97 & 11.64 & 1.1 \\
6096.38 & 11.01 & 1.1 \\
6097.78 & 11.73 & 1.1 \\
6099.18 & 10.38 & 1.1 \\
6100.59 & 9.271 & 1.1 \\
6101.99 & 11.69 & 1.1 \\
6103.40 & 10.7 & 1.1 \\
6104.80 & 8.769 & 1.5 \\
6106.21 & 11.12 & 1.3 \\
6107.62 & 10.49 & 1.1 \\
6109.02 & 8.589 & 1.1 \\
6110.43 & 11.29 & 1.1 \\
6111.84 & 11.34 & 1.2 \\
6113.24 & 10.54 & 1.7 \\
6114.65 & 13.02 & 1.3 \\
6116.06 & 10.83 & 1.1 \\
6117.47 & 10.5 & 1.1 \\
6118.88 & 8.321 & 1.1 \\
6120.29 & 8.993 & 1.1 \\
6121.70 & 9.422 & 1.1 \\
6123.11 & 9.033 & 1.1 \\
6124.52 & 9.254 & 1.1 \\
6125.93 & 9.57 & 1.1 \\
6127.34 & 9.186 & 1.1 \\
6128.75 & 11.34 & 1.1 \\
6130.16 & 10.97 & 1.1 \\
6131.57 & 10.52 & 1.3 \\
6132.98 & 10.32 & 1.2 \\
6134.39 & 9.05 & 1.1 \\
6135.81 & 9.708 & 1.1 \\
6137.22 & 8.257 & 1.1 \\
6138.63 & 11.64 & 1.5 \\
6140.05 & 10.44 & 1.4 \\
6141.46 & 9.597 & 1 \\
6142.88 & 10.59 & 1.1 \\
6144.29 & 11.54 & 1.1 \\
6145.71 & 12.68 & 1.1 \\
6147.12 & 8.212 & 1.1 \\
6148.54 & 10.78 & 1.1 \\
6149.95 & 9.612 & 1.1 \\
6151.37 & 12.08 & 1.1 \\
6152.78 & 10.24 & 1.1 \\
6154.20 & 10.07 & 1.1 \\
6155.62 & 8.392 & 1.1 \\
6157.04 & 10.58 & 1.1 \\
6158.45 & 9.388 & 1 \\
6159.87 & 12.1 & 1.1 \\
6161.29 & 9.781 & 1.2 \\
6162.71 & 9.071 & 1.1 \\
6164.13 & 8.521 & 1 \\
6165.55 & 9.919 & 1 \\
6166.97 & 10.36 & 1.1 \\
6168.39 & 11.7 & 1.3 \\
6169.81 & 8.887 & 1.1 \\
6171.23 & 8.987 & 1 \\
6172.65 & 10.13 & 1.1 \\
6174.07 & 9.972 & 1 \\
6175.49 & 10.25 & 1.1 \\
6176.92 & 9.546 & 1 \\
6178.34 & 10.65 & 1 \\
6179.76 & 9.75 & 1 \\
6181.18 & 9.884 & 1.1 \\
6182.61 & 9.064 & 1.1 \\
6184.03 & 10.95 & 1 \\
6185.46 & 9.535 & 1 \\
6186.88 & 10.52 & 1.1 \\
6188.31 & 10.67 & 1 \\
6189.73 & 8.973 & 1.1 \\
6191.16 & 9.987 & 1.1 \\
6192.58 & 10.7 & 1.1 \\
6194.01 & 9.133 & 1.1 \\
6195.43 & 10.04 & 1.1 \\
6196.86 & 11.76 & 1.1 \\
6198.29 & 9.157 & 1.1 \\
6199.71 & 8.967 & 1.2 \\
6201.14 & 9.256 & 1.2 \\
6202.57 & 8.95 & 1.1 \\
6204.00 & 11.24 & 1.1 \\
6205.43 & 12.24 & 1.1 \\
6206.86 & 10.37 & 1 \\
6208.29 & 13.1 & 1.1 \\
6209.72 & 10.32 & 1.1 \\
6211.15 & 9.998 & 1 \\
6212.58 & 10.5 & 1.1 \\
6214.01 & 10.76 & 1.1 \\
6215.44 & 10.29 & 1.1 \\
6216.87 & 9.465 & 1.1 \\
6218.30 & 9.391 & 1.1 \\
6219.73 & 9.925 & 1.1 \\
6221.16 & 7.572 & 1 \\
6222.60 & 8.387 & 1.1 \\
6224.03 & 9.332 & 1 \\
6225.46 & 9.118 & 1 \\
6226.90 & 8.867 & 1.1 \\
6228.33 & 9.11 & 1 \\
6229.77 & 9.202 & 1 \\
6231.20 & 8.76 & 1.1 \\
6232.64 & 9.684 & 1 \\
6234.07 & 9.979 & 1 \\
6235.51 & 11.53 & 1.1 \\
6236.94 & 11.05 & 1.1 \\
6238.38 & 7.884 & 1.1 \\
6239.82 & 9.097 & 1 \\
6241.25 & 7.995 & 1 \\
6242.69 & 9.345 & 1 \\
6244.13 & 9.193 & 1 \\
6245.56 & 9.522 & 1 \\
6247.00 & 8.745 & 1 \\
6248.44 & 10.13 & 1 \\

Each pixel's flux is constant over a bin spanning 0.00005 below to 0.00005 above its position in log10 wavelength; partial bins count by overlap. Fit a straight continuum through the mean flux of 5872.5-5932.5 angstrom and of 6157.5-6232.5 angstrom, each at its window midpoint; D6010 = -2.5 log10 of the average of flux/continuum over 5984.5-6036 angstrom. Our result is -0.089 mag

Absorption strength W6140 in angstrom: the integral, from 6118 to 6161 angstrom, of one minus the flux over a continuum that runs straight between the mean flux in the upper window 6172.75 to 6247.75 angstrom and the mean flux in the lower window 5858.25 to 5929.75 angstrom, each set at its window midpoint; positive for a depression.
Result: -0.89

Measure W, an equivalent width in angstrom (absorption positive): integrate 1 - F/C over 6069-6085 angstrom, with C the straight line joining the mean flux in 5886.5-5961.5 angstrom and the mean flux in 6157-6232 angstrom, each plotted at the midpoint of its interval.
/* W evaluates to -1.7 angstrom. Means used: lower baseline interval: 10.1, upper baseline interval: 9.9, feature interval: 11.1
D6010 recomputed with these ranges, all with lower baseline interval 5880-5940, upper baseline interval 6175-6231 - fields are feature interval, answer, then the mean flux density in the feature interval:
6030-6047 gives -0.10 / 10.8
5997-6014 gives -0.11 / 10.9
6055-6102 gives -0.09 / 10.8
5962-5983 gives -0.05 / 10.3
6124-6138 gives 0.01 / 9.84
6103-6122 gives -0.04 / 10.3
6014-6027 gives -0.11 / 11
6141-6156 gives -0.05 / 10.4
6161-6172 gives 0.03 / 9.65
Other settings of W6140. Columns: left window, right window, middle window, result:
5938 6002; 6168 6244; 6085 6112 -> -0.7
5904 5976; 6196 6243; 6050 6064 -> -1.1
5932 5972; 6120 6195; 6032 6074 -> -3.7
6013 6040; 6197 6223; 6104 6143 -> 1.3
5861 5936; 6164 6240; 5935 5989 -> -2.6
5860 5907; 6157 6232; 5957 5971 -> -0.7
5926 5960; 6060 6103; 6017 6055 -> -1.1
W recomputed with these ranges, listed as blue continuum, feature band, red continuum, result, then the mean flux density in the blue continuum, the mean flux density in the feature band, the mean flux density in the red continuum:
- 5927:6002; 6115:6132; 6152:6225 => 0.4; 10.5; 9.88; 9.98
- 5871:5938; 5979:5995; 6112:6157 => -0.2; 9.9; 10.1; 10.2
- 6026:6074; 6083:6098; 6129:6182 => 0.3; 11.2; 10.5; 10.1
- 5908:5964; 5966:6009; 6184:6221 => -0.4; 10.5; 10.5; 10.2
